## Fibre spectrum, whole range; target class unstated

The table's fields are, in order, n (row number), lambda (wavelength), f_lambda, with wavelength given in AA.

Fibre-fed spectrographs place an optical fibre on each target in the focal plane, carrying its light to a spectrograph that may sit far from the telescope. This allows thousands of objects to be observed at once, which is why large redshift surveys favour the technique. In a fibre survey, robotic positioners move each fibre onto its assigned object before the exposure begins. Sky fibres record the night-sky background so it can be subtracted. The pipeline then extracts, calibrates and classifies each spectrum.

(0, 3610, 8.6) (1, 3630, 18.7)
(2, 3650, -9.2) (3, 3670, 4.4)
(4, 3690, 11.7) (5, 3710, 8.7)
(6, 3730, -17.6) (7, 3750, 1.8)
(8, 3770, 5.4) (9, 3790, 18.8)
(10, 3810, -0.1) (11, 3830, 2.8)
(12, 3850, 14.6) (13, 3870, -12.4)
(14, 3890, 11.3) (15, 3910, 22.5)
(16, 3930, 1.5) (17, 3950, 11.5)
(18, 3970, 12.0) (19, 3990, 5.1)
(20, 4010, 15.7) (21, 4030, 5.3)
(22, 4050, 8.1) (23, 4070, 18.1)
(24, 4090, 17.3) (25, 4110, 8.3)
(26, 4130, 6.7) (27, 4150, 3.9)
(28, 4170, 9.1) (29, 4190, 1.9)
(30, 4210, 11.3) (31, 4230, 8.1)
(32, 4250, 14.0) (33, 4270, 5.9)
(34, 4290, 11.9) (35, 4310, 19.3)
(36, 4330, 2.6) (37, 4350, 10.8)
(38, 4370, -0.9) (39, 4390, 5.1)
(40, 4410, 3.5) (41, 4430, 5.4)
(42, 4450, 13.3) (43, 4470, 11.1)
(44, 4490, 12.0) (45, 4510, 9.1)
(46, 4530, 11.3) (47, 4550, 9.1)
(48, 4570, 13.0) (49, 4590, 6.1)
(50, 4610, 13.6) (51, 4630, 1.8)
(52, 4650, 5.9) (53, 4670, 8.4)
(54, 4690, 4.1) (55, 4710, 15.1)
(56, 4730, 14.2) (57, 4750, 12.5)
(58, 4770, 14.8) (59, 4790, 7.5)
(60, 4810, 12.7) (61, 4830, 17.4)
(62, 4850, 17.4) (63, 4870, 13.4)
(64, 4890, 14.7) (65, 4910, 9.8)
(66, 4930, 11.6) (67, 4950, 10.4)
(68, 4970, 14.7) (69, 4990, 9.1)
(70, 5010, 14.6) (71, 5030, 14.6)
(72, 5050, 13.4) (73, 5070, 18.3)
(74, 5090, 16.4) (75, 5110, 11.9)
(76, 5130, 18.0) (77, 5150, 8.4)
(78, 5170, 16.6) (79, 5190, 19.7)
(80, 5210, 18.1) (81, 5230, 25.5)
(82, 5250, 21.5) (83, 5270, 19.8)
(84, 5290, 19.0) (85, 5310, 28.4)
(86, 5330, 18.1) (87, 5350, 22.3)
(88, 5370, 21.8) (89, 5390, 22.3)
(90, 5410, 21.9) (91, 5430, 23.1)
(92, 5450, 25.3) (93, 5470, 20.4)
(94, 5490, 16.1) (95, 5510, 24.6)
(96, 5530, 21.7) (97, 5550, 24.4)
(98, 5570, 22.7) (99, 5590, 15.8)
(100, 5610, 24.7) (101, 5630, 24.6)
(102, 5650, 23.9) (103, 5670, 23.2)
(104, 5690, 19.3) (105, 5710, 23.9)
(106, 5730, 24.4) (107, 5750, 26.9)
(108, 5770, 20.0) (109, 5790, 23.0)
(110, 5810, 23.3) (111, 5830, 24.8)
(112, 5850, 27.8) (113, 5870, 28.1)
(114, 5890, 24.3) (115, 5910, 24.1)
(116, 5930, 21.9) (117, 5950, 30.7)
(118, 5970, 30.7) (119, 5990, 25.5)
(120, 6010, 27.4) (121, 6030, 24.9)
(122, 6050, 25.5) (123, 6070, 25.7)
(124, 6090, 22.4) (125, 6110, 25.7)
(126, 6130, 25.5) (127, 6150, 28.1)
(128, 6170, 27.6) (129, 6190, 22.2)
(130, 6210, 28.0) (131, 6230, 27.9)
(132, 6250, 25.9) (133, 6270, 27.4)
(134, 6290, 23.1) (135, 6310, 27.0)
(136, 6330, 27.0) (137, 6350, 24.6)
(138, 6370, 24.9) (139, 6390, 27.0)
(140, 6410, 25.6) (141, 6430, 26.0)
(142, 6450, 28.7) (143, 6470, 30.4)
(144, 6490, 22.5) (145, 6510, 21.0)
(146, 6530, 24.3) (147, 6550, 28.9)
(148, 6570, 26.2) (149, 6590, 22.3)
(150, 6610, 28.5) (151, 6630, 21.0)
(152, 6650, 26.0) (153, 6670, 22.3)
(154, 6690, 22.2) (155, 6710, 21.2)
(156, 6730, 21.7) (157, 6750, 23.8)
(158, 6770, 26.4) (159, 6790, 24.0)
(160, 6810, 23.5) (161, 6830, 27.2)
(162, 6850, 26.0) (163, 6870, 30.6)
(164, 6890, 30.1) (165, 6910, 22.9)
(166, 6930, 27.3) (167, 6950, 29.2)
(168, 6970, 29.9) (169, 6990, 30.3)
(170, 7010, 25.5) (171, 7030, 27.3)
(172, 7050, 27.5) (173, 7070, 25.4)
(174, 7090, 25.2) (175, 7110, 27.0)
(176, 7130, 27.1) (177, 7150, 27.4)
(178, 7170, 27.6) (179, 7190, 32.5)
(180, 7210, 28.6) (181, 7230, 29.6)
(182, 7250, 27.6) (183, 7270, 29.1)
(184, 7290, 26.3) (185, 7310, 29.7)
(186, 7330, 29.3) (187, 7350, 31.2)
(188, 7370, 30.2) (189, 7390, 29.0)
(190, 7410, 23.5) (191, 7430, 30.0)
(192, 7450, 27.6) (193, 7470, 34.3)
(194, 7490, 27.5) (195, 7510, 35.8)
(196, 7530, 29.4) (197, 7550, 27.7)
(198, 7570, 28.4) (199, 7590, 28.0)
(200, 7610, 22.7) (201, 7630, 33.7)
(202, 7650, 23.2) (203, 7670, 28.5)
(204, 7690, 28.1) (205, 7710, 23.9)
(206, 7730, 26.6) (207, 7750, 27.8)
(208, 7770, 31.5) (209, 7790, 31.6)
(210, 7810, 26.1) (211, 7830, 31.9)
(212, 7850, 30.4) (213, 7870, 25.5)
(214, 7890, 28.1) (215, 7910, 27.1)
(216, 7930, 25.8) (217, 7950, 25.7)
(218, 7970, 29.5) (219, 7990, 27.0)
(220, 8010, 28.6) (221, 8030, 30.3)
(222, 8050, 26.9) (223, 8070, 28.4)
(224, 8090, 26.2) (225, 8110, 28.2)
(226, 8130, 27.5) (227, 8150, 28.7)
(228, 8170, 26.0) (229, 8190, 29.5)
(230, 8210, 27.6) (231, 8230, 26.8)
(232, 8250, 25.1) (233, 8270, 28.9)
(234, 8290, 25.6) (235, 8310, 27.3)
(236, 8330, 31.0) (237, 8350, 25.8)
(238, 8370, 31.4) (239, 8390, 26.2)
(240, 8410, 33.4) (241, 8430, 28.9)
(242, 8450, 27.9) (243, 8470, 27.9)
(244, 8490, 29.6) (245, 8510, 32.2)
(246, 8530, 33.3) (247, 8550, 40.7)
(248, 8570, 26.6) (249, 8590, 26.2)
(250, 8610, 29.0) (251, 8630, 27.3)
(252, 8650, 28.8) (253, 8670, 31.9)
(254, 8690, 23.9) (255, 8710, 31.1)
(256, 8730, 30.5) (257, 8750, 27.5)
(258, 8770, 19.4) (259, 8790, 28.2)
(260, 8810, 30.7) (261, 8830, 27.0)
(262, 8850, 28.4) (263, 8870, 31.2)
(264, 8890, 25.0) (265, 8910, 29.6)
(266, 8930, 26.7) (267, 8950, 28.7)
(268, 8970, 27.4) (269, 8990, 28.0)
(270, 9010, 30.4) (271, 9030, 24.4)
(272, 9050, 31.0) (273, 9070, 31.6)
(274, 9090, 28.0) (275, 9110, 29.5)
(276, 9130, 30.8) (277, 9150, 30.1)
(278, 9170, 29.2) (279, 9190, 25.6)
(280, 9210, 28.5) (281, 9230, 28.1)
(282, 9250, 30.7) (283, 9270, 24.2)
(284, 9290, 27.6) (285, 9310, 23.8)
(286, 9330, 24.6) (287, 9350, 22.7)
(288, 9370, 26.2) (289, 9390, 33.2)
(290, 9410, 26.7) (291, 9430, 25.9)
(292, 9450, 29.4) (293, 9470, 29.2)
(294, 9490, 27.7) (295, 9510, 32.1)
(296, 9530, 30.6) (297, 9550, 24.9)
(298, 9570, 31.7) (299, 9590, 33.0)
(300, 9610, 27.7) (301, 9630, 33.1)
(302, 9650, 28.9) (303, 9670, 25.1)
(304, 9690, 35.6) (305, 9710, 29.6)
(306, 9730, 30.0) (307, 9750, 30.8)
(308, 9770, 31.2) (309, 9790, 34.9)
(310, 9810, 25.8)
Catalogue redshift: 0.30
